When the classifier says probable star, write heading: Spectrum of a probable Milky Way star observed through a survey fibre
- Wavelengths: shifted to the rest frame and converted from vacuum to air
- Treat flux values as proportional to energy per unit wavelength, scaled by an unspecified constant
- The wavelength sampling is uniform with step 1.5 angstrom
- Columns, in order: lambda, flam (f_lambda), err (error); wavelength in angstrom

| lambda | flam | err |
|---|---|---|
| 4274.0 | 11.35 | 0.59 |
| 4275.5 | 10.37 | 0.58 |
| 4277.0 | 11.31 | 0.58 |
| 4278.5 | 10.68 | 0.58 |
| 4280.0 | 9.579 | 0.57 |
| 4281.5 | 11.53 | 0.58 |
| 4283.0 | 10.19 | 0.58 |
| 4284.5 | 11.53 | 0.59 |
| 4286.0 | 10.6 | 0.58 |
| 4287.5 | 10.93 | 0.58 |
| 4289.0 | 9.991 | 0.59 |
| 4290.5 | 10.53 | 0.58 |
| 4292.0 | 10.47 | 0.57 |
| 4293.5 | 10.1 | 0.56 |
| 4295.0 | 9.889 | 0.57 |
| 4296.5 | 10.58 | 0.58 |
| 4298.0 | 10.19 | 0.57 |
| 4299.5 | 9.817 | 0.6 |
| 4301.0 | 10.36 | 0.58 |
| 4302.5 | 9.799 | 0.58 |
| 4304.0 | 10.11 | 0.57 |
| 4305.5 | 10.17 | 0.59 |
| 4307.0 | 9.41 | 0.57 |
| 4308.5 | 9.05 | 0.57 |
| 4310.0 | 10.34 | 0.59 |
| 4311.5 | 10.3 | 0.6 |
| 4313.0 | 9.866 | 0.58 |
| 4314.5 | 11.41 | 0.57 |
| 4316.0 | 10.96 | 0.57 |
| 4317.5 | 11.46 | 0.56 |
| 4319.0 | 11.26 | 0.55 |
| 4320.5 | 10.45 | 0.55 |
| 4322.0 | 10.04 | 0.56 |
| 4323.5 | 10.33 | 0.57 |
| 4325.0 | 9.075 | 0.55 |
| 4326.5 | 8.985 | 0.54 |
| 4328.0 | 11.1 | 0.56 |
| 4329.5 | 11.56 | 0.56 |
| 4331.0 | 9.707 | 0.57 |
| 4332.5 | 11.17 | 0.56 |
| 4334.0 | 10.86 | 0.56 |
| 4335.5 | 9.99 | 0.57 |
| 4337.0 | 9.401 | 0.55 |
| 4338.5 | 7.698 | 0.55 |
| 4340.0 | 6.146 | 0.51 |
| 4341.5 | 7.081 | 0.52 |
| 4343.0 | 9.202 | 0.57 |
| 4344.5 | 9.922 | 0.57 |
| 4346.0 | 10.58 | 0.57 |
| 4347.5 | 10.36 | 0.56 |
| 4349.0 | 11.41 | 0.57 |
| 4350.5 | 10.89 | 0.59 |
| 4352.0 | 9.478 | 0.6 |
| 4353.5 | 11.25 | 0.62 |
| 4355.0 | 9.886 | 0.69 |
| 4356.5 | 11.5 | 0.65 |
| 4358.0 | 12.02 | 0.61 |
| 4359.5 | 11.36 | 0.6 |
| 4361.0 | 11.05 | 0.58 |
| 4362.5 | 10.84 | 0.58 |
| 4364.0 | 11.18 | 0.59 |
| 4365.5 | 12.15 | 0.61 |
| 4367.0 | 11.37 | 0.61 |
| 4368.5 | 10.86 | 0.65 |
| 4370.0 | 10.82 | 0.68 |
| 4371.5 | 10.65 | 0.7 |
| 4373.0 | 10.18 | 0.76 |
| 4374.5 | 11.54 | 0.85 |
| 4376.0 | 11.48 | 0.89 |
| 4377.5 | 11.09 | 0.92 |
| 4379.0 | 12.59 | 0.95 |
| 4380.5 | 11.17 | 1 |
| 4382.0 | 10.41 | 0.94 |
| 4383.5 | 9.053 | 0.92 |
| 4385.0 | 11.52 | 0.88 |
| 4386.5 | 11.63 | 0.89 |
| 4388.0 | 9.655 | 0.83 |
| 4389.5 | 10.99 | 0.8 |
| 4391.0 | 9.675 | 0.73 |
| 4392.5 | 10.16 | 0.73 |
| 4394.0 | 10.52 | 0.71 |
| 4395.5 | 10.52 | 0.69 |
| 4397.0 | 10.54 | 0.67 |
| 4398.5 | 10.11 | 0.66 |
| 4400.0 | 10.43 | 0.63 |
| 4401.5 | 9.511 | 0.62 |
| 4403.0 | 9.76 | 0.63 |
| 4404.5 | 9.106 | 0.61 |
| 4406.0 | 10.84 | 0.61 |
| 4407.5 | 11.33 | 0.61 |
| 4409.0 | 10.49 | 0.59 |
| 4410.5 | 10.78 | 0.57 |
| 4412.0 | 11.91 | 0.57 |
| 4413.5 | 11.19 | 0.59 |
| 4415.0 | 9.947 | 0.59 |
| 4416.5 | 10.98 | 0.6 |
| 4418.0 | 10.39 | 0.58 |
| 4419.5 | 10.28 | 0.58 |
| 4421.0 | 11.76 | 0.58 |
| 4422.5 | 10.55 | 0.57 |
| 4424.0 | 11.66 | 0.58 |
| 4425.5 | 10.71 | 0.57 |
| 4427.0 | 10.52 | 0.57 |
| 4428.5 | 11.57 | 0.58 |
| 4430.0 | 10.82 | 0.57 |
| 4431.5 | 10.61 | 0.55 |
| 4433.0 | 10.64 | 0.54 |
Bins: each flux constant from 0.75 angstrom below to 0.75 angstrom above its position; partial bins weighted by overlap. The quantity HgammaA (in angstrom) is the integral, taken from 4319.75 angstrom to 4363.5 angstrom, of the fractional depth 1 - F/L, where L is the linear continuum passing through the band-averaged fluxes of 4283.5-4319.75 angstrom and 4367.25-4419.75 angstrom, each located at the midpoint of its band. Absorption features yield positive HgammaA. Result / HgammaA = 1.56 angstrom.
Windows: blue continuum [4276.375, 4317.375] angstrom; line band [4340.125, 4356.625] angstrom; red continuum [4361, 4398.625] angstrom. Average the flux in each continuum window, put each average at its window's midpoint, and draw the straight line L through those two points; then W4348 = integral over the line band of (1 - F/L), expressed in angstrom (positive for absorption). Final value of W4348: 1.13 angstrom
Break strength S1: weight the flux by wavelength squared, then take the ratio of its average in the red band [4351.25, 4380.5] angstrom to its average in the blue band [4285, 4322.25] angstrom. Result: 1.11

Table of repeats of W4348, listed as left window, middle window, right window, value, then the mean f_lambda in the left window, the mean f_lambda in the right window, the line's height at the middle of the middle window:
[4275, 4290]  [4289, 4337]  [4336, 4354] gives -1.1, 10.7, 9.43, 10.1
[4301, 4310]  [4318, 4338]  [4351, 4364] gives 0.0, 9.81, 10.9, 10.3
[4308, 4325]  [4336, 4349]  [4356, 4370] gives 2.4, 10.5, 11.3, 10.9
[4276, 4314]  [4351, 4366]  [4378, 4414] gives -0.8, 10.3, 10.6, 10.5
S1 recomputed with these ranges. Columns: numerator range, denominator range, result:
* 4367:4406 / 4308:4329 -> 1.05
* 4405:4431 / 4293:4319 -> 1.12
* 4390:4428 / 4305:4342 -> 1.11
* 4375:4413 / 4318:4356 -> 1.10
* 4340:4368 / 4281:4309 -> 1.05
